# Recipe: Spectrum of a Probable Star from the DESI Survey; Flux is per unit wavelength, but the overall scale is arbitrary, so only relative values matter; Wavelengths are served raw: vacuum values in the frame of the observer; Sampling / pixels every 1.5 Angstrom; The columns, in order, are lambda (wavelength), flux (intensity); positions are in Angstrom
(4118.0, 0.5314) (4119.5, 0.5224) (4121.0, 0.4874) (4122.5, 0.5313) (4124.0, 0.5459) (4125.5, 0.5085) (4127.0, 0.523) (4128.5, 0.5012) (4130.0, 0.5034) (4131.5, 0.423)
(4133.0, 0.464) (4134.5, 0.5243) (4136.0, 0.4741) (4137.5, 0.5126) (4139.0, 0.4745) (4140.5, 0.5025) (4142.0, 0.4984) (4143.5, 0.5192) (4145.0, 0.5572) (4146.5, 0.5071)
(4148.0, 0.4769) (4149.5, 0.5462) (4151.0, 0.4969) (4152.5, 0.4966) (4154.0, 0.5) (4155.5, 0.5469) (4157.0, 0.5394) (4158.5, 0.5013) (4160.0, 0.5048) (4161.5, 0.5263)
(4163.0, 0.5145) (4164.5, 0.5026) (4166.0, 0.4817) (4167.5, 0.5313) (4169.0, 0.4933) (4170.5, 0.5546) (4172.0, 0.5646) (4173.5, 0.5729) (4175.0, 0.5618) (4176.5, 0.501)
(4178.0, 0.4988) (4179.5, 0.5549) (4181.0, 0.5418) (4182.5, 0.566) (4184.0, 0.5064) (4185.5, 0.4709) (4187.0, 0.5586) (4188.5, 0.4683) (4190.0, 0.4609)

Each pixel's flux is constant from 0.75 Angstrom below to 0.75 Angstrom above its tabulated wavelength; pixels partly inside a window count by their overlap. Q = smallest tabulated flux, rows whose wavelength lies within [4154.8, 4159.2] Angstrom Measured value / 0.5013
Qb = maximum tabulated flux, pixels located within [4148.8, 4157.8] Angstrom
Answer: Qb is 0.5469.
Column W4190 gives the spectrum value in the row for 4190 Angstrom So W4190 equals 0.4609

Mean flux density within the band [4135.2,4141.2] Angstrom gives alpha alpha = 0.491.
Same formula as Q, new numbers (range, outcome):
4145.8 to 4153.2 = 0.4769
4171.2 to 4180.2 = 0.4988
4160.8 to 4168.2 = 0.4817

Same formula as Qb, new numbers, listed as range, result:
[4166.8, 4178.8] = 0.5729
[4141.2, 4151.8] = 0.5572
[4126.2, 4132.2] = 0.523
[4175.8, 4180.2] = 0.5549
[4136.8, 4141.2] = 0.5126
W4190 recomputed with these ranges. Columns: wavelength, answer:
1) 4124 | 0.5459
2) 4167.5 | 0.5313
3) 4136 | 0.4741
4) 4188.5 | 0.4683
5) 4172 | 0.5646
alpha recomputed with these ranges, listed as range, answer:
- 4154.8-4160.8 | 0.523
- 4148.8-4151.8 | 0.521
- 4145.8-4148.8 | 0.493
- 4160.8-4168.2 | 0.511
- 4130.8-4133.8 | 0.445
